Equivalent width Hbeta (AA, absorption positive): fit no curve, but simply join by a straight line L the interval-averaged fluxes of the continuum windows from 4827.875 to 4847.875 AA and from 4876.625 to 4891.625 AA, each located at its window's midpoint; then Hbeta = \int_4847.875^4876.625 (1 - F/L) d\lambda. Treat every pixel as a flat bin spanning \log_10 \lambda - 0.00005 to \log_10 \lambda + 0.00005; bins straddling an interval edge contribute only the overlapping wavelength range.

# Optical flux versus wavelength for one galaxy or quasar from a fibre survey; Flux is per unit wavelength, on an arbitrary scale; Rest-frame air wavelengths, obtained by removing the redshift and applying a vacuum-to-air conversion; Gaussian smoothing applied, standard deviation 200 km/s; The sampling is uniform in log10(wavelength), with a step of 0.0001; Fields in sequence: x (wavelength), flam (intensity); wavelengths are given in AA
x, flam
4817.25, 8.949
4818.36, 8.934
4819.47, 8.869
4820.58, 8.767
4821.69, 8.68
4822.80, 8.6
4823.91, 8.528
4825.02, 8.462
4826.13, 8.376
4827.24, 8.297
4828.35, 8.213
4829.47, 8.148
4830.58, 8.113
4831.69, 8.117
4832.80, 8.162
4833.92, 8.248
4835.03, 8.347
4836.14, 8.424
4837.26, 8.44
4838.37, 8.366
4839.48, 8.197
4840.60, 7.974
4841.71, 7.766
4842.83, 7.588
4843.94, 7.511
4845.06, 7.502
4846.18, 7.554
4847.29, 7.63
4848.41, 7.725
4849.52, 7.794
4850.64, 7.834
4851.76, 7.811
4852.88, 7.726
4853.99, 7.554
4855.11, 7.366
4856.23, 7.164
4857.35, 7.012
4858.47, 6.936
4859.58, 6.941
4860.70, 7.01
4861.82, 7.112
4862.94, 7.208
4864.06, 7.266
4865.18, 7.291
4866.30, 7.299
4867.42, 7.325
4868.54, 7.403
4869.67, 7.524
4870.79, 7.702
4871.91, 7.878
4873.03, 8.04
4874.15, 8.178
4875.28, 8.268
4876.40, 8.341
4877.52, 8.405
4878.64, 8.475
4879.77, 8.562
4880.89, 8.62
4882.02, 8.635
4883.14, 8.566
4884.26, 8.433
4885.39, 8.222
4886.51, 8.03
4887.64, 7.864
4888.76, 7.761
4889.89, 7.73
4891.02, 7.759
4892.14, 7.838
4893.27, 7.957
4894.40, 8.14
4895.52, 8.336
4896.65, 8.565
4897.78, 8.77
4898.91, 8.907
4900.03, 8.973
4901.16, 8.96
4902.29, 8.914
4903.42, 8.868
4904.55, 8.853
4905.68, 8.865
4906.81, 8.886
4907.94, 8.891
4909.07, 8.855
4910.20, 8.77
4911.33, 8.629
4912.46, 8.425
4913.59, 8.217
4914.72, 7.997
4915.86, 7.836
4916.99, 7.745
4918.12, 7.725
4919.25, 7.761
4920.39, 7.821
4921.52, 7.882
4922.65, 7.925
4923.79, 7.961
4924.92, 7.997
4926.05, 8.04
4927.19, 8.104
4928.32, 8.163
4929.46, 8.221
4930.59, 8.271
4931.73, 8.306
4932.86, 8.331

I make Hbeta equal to 2.2 AA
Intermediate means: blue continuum 8.01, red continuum 8.24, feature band 7.52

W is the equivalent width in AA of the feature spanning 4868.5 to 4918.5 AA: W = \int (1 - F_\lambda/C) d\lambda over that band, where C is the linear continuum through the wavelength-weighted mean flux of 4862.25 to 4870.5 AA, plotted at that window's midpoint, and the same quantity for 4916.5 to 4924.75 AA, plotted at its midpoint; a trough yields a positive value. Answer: -4.89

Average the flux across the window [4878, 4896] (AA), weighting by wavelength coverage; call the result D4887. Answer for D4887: 8.18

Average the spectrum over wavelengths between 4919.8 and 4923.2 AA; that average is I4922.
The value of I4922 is 7.87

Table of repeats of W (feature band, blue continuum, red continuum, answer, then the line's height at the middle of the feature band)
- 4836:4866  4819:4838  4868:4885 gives 2.67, 8.31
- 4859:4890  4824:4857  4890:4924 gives 1.14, 8.16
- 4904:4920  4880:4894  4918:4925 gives -0.89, 7.94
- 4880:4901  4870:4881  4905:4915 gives 0.25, 8.4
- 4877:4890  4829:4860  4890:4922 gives -0.20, 8.17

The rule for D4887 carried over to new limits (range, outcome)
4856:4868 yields 7.15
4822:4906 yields 8.02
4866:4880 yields 7.95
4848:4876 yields 7.5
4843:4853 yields 7.67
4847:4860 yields 7.46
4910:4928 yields 8.04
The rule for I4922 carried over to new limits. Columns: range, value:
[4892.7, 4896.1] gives 8.14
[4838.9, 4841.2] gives 8.09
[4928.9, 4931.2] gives 8.25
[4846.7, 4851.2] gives 7.75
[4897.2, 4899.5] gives 8.85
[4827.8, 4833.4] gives 8.14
